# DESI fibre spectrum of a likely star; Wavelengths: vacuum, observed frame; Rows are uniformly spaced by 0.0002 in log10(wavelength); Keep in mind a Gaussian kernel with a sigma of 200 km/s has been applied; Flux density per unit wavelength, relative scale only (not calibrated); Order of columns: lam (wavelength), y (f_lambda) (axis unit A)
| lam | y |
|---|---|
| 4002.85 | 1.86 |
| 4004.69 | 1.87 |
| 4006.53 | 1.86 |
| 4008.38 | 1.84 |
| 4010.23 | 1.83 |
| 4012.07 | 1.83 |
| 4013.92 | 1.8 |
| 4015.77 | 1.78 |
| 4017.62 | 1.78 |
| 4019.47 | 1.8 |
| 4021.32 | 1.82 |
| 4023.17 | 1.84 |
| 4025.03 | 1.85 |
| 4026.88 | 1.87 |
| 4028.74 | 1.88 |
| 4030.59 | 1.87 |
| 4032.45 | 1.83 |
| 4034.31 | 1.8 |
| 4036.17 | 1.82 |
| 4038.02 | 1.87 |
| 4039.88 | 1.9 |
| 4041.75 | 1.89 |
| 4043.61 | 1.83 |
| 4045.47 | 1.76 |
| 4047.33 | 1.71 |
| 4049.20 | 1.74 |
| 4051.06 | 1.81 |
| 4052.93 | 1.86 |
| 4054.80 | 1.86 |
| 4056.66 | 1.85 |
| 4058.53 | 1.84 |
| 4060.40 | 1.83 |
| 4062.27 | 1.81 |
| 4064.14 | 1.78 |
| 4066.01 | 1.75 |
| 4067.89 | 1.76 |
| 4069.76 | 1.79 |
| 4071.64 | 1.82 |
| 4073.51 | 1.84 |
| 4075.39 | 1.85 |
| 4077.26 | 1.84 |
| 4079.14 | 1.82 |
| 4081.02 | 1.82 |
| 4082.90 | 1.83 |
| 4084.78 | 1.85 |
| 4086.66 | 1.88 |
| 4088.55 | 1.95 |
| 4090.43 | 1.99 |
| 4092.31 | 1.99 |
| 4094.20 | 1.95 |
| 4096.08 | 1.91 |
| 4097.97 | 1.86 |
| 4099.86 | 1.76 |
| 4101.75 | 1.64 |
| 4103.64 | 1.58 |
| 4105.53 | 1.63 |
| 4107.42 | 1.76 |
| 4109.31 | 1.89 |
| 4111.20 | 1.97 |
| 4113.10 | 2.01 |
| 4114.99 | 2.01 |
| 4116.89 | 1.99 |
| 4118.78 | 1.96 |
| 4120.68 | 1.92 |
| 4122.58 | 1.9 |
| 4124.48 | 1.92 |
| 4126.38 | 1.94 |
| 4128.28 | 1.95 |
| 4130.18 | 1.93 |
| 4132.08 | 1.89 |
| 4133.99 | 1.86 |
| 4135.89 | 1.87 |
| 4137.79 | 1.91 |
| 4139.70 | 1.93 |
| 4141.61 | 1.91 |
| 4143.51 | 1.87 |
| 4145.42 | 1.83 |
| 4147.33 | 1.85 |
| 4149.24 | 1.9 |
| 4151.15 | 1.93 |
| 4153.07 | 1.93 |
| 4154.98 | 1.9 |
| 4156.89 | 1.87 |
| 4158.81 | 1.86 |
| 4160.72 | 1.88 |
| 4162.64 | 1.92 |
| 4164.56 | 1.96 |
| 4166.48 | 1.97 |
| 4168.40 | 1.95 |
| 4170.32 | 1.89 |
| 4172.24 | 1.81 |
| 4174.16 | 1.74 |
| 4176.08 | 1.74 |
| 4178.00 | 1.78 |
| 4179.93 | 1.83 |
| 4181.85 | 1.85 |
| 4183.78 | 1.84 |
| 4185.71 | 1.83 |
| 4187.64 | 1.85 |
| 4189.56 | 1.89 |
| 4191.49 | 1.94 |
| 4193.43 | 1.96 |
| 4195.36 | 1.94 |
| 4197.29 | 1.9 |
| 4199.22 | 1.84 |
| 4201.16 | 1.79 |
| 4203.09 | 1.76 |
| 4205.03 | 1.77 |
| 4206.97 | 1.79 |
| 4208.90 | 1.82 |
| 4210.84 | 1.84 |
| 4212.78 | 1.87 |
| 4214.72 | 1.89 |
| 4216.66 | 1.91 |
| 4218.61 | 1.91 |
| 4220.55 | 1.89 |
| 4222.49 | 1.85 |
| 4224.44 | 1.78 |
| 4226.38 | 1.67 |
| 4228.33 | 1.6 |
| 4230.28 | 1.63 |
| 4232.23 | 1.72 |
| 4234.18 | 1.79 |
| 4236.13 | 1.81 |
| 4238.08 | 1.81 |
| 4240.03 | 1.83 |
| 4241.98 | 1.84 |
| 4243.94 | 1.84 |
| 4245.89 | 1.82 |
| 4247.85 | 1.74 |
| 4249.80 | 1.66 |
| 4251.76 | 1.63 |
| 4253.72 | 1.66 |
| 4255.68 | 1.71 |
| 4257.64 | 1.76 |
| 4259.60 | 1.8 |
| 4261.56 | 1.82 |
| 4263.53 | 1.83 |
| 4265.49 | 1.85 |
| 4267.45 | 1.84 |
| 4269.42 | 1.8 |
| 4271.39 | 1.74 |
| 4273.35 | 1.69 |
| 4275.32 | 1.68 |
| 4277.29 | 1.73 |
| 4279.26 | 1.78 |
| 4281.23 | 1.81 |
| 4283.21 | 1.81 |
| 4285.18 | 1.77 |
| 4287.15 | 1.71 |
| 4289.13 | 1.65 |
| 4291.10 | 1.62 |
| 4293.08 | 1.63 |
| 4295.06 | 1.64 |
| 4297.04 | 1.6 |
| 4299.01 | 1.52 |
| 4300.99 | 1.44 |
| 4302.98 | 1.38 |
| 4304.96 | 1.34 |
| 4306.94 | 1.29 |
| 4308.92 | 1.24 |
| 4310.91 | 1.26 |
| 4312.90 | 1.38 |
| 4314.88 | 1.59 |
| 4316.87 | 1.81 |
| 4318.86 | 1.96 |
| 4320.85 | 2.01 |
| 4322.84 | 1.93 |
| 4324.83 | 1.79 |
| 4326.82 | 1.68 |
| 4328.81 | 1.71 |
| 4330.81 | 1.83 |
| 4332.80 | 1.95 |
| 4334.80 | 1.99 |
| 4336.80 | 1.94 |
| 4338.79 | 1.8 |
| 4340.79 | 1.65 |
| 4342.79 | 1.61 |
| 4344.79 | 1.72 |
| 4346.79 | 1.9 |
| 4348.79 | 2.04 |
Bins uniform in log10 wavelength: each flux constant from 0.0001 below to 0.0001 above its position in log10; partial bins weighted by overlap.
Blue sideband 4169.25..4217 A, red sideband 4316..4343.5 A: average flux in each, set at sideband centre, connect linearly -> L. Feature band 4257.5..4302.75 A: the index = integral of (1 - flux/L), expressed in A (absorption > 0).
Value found 3.11 A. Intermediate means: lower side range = 1.84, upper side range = 1.84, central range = 1.71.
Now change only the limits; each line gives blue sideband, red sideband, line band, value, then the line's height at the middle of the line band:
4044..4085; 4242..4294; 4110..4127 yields -1.6 A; 1.79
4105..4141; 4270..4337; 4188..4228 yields -1.1 A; 1.8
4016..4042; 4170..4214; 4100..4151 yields -1.0 A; 1.84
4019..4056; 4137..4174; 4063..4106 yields 0.8 A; 1.86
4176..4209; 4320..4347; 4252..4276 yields 0.9 A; 1.83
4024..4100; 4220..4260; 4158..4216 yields -2.5 A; 1.78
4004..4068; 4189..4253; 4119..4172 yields -2.6 A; 1.81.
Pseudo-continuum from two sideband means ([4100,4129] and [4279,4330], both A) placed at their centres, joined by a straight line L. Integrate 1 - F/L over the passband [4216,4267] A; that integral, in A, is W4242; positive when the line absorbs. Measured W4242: -2.0 A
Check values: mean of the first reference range 1.87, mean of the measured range 1.78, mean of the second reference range 1.63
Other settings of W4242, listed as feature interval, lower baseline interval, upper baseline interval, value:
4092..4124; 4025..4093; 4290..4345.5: -1.1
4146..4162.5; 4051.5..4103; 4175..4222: -0.4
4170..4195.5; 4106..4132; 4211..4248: 0.1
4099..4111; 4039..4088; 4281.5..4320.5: 0.3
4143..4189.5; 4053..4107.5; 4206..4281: -1.7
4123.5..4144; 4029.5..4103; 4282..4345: -1.4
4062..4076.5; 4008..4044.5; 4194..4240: 0.2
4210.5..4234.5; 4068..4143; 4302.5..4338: -0.4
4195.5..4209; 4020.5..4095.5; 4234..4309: -0.6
